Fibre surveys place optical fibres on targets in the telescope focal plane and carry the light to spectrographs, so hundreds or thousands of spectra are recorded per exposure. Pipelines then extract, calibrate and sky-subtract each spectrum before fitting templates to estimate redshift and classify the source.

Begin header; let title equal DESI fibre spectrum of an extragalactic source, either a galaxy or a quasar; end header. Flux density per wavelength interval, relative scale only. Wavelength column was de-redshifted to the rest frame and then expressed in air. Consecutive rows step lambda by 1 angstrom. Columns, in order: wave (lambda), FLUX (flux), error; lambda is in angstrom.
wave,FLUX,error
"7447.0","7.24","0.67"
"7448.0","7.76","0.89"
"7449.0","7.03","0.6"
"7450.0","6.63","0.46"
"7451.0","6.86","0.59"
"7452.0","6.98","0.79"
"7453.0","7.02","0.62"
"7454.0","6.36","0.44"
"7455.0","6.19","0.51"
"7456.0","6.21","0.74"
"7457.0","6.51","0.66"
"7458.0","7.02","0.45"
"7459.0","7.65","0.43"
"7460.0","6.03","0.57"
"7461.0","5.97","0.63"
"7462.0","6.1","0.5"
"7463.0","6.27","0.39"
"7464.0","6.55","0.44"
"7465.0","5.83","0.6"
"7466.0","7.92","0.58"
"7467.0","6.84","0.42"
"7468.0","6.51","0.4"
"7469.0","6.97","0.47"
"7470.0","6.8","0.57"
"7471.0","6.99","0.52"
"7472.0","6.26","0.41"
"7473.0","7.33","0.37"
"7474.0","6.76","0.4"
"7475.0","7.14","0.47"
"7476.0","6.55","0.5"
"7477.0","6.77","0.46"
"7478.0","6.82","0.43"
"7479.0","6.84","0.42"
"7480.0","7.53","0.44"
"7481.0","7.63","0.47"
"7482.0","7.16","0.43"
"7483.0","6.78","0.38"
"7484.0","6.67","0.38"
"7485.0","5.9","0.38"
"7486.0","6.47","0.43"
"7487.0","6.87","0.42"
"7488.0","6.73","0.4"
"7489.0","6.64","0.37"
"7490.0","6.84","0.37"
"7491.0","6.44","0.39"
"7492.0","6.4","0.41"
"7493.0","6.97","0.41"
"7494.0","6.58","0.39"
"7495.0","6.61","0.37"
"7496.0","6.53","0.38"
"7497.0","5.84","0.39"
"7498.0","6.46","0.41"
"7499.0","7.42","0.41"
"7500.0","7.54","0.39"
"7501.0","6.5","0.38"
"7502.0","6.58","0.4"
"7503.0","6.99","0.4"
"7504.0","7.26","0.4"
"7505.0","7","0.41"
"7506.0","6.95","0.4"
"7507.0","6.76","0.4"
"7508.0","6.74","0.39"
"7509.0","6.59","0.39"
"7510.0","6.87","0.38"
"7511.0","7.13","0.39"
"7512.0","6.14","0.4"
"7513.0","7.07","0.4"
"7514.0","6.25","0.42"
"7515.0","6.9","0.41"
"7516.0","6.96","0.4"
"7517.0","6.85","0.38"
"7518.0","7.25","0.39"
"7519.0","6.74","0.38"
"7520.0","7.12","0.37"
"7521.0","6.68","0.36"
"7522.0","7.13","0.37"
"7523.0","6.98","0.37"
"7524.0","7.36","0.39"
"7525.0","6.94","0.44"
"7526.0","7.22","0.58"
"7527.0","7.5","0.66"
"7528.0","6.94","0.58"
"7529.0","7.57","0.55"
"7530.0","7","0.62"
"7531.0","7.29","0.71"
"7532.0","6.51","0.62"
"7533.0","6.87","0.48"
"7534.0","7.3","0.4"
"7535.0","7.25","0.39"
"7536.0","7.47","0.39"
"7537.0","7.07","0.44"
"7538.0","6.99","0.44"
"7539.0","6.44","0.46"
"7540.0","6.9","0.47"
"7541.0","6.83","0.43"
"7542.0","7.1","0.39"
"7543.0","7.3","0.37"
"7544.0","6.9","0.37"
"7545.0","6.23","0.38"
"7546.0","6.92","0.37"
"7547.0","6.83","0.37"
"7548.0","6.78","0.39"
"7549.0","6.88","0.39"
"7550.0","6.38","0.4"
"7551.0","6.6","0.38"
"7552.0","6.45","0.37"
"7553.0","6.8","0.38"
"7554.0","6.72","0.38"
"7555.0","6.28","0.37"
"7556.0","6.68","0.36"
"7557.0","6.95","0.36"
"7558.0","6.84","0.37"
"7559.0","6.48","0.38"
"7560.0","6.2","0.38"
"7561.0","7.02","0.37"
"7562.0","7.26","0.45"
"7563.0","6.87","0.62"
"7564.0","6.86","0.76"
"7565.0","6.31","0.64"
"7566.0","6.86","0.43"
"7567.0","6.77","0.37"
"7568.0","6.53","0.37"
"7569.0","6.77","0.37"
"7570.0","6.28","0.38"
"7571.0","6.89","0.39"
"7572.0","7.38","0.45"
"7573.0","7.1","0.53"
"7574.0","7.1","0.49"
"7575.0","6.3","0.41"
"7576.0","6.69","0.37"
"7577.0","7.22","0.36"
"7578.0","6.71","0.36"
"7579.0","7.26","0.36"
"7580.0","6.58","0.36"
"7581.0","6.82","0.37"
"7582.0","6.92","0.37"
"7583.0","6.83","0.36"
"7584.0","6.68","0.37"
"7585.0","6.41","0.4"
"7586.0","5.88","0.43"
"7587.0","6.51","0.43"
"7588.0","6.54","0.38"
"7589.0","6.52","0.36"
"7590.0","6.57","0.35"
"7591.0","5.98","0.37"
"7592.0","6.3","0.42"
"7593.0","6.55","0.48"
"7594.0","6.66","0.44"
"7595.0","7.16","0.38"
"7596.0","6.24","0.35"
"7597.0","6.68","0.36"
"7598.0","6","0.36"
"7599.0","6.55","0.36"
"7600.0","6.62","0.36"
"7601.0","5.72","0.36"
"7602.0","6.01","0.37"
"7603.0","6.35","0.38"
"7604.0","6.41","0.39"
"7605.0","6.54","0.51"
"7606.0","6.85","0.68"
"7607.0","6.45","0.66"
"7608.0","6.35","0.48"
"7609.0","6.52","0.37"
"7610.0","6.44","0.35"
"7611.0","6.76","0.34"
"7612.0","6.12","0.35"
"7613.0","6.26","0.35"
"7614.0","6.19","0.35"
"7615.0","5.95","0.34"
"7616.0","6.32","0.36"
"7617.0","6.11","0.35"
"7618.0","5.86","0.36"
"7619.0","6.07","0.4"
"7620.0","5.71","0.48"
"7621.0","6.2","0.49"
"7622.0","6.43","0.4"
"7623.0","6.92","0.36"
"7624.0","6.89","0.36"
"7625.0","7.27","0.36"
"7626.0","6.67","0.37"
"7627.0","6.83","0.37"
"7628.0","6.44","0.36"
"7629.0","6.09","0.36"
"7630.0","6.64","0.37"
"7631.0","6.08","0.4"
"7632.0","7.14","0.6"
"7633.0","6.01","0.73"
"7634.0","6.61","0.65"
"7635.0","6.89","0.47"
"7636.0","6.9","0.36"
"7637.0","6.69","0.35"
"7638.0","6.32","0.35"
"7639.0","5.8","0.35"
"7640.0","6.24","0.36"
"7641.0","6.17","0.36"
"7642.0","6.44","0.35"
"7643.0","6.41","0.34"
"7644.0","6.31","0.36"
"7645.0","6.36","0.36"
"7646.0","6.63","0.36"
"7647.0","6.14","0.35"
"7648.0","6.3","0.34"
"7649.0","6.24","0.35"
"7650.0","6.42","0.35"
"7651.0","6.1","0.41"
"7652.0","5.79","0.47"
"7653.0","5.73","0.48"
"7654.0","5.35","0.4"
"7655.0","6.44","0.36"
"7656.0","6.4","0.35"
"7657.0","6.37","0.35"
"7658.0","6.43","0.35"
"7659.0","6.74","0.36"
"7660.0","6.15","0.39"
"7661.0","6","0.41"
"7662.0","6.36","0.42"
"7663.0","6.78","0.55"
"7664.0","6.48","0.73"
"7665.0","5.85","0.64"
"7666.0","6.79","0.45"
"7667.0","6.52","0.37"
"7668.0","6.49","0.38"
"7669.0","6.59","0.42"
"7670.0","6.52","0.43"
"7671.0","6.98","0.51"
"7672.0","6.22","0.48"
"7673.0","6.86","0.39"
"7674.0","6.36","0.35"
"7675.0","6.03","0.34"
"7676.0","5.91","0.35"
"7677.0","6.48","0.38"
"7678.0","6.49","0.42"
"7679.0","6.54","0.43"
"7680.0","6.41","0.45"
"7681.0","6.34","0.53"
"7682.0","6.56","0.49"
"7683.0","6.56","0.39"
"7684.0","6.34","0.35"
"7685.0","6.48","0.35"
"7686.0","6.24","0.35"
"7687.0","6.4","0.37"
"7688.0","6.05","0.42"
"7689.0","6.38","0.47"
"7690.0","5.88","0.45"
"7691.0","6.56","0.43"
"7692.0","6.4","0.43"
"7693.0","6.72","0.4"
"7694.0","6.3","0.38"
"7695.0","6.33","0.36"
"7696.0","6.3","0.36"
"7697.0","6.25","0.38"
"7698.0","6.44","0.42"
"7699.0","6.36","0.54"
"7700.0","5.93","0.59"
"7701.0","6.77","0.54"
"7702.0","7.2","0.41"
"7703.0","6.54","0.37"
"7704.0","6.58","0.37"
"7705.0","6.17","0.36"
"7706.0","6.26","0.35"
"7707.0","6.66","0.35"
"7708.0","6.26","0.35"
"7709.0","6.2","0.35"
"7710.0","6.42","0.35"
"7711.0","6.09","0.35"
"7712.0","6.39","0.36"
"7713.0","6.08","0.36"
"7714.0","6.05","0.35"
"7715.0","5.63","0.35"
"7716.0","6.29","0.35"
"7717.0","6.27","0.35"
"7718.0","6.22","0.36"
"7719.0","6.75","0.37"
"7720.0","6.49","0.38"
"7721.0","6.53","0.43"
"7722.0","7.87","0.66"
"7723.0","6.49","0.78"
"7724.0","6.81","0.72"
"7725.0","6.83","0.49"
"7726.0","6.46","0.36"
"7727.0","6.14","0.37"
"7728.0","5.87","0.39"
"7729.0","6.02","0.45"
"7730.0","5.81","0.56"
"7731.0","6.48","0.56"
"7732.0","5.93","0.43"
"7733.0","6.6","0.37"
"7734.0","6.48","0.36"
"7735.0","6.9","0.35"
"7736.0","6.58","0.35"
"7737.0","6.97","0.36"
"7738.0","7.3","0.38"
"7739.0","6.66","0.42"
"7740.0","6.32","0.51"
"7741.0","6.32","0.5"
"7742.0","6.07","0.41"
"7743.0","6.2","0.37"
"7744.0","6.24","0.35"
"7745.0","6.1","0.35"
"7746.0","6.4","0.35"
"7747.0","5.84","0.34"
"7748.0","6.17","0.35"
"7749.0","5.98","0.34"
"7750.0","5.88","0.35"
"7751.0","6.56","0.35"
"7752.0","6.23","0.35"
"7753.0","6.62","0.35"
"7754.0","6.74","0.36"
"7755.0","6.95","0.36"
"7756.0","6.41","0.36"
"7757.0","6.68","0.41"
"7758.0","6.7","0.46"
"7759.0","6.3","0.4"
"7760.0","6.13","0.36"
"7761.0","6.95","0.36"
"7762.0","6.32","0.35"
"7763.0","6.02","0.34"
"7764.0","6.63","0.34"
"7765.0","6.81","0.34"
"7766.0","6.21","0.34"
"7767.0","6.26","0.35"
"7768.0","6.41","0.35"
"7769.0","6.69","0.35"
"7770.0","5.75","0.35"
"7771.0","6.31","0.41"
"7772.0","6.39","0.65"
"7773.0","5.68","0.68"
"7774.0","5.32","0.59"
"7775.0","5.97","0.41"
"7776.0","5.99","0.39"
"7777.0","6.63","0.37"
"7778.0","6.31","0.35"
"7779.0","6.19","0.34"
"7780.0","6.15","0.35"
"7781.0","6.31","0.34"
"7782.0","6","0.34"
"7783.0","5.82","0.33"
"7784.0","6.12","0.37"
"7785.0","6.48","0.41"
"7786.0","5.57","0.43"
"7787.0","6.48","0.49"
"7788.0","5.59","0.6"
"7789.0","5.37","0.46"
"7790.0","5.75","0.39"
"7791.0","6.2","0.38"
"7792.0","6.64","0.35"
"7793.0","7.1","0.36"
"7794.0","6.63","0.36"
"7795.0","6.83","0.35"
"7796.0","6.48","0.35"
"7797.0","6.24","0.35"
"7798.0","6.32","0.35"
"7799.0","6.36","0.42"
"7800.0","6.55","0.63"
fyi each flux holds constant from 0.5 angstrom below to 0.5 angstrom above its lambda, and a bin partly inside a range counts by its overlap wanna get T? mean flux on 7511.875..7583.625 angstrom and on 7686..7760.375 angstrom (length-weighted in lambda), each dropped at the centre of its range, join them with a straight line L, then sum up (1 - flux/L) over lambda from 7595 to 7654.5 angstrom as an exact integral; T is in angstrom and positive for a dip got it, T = 2.7 angstrom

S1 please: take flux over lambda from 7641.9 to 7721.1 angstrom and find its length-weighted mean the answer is 6.35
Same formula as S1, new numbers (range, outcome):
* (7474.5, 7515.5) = 6.78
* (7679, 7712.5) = 6.39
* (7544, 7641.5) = 6.55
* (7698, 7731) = 6.39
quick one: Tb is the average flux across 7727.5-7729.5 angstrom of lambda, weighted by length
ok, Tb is 5.95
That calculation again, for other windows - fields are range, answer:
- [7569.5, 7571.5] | 6.58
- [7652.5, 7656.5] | 5.98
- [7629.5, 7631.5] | 6.36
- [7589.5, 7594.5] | 6.41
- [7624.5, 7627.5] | 6.92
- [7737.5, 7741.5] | 6.65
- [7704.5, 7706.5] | 6.21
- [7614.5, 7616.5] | 6.13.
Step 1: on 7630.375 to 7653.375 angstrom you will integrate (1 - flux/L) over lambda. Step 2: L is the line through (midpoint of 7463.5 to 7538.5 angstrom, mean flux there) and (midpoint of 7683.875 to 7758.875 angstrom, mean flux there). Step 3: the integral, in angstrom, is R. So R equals 0.8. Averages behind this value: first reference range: 6.87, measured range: 6.34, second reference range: 6.4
